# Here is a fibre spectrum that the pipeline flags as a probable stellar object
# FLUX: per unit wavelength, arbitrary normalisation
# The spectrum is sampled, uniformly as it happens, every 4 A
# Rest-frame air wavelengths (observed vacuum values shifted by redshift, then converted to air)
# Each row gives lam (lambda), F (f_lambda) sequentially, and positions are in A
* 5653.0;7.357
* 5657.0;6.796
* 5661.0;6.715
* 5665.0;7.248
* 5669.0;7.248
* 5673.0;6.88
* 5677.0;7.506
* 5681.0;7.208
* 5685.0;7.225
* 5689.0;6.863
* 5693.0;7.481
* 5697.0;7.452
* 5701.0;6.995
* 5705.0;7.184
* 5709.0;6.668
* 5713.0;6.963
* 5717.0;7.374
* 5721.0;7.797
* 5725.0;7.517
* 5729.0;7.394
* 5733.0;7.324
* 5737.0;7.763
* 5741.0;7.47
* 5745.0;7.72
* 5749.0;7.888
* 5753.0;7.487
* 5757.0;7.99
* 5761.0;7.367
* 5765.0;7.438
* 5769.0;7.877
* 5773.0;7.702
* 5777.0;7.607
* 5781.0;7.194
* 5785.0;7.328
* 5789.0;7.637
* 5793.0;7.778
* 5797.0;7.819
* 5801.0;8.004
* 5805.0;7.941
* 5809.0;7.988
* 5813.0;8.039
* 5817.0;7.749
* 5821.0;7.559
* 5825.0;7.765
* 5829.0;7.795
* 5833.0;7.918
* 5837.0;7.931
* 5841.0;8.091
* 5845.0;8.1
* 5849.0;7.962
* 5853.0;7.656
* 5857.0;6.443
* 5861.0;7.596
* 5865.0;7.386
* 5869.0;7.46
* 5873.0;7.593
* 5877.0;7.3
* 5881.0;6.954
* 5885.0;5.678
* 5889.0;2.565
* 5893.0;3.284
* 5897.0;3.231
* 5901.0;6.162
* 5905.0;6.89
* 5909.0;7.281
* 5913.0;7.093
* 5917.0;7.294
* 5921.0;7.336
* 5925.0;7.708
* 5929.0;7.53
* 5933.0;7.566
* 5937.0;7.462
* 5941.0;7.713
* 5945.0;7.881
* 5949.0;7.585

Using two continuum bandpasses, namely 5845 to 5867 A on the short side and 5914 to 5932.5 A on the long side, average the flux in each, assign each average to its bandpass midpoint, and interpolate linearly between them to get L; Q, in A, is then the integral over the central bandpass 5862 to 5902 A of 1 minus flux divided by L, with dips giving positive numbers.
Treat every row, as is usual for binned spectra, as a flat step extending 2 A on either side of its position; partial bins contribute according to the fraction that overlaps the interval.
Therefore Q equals 8.94 A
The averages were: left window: 7.47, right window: 7.45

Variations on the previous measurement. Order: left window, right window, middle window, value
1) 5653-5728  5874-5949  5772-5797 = -2.3 A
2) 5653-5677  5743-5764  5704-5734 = 0.6 A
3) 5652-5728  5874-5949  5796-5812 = -2.6 A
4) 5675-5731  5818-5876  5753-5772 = -0.6 A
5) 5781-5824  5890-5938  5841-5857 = -1.2 A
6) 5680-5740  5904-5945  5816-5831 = -0.7 A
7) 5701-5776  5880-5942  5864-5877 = -1.7 A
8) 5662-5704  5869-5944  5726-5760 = -2.9 A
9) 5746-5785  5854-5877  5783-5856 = -3.6 A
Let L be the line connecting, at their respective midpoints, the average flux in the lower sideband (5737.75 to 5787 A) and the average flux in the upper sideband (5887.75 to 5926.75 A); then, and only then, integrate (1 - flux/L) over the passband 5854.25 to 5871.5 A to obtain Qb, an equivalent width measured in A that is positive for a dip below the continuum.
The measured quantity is -2.2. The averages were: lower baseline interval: 7.59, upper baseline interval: 5.94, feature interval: 7.25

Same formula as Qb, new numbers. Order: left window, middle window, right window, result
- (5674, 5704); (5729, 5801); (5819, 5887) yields -2.62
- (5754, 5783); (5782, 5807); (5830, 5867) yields -0.35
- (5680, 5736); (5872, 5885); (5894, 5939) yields -0.26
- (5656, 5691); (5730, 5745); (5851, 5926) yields -1.40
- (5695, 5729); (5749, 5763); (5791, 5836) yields -0.27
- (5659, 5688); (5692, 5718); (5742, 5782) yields 0.62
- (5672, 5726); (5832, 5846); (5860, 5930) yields -2.84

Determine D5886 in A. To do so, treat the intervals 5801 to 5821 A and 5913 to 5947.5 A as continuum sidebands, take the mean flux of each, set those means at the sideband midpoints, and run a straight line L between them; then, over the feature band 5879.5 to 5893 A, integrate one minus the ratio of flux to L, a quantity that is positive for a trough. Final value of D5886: 5.18 A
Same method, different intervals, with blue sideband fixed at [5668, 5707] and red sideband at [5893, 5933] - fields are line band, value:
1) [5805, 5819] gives -2.2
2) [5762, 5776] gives -1.3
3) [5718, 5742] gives -1.5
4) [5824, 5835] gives -1.6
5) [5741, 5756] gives -1.4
